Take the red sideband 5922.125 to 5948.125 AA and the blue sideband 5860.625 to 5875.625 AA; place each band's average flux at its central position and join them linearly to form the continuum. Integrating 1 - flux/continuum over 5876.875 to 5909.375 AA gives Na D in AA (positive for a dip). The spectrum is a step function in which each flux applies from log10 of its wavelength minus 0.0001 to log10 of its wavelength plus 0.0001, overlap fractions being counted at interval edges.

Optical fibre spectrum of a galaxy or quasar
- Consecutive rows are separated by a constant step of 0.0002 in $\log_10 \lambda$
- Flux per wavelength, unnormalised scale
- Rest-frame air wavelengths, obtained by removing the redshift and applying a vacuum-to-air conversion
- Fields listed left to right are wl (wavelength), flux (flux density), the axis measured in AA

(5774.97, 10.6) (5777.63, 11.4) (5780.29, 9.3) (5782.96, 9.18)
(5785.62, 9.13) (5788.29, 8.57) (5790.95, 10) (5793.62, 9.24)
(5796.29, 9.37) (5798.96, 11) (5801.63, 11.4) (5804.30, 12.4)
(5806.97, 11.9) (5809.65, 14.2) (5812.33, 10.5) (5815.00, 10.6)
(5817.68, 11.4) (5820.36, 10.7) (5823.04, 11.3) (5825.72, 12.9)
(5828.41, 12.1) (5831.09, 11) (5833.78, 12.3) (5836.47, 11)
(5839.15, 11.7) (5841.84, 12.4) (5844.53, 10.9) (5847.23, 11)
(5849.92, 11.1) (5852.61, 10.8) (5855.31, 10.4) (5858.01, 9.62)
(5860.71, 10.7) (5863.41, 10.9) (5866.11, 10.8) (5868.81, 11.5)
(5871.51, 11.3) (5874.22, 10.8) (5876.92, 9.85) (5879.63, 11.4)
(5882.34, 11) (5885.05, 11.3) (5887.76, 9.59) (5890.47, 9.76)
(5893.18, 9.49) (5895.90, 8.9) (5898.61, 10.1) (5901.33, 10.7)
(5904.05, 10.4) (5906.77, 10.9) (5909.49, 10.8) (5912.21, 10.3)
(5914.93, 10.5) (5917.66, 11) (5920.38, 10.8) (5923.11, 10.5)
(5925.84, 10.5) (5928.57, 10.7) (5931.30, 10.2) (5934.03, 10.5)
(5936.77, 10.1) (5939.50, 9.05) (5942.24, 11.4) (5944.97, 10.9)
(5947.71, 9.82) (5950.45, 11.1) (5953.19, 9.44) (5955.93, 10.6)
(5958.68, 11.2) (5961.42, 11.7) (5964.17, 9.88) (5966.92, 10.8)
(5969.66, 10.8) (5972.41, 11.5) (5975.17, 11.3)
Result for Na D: 1.4 AA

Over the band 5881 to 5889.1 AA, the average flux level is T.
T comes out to 10.6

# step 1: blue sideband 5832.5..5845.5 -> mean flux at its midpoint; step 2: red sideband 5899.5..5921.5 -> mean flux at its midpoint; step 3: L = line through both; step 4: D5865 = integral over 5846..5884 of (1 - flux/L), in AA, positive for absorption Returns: 1.7 AA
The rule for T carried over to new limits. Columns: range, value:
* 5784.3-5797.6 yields 9.26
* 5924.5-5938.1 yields 10.4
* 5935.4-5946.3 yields 10.4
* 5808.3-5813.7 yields 12.3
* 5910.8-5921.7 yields 10.7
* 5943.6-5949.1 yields 10.4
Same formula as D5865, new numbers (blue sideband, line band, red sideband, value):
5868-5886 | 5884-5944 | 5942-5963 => 2.9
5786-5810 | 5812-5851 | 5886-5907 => -3.7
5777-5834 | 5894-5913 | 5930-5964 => 0.6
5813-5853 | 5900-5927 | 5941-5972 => 0.8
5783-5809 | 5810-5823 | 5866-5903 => -0.9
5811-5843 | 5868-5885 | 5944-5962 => 0.3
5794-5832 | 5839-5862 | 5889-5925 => 0.2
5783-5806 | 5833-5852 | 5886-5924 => -2.3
